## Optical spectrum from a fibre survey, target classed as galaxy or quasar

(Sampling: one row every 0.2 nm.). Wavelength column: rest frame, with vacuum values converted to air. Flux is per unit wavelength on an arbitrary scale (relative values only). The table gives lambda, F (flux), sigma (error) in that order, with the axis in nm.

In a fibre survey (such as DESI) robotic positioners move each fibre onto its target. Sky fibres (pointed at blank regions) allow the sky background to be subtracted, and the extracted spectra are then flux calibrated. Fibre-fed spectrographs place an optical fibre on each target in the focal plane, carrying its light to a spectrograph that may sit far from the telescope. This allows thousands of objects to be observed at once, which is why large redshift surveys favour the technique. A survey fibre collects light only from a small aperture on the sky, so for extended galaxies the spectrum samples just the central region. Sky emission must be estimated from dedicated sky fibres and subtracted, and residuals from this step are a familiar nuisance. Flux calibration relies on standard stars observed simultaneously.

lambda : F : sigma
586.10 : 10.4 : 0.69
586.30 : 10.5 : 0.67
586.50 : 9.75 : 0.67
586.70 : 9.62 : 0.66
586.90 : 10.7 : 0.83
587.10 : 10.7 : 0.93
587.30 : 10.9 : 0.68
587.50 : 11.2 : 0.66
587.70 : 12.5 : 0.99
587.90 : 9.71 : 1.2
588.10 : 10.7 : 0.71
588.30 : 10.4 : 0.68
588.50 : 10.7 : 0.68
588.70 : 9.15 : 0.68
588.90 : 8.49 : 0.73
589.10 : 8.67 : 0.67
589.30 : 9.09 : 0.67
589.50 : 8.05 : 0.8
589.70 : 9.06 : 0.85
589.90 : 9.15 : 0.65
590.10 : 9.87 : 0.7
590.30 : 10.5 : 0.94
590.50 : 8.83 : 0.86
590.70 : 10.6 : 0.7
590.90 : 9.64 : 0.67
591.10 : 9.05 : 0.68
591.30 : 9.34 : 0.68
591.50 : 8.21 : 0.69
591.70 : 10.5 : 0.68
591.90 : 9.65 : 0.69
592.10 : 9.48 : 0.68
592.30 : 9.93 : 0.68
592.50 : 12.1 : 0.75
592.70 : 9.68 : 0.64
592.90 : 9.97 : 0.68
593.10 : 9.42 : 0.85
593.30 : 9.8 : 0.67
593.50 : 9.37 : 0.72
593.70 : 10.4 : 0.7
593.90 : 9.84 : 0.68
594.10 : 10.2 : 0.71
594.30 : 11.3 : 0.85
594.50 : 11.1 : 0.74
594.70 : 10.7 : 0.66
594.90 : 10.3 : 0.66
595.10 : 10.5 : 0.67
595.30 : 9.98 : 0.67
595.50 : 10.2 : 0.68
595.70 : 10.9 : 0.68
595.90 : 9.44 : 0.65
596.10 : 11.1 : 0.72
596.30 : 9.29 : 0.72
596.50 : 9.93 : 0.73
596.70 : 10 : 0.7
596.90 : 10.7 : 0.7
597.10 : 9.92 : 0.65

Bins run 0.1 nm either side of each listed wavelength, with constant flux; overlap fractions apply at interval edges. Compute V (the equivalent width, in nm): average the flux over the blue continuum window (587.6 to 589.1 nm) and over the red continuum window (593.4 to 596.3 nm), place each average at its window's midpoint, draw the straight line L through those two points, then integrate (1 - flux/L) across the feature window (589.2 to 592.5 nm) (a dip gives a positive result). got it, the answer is 0.226 nm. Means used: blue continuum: 10.1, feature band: 9.52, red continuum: 10.3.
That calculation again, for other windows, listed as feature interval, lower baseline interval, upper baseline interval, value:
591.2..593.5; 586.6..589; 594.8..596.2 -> 0.12 nm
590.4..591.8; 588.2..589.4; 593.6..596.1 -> 0.05 nm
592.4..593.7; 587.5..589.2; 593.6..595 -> 0.05 nm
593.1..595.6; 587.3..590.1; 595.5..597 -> -0.04 nm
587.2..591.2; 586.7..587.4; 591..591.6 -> -0.04 nm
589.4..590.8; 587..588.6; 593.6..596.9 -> 0.16 nm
